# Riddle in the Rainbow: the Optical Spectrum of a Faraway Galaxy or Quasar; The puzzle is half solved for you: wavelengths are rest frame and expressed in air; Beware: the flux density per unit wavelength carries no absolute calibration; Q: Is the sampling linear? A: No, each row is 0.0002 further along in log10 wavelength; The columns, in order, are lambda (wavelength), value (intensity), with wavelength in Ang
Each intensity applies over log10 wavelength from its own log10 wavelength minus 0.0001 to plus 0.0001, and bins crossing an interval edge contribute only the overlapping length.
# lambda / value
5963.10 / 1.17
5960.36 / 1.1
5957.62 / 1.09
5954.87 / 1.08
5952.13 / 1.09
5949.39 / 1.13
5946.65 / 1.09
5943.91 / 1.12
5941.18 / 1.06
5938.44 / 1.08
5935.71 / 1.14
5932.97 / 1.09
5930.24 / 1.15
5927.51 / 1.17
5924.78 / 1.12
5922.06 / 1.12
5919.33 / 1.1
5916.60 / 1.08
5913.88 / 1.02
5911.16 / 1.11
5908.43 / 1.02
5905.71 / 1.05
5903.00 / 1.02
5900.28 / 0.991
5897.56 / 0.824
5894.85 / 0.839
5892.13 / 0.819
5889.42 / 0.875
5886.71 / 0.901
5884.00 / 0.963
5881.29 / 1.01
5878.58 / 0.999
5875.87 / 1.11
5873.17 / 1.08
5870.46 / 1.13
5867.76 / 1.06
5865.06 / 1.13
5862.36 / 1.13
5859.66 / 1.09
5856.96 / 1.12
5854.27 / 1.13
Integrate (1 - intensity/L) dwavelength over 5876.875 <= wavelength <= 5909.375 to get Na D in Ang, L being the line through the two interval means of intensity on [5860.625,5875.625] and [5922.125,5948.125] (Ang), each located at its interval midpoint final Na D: 4.9 Ang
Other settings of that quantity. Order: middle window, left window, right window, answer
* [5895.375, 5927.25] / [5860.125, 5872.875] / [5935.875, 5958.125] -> 1.7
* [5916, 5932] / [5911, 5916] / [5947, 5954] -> -0.8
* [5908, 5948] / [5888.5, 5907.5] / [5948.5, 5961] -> -3.4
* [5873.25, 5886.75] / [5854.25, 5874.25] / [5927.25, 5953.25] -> 1.2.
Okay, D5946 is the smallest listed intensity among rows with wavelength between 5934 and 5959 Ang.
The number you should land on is 1.06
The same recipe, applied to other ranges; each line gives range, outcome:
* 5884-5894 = 0.819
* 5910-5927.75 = 1.02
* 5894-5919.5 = 0.824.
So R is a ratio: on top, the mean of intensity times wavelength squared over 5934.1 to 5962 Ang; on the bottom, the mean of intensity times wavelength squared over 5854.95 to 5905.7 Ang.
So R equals 1.1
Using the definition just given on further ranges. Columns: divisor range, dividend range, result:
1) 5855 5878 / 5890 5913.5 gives 0.88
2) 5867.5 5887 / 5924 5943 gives 1.10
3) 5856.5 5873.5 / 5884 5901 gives 0.80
